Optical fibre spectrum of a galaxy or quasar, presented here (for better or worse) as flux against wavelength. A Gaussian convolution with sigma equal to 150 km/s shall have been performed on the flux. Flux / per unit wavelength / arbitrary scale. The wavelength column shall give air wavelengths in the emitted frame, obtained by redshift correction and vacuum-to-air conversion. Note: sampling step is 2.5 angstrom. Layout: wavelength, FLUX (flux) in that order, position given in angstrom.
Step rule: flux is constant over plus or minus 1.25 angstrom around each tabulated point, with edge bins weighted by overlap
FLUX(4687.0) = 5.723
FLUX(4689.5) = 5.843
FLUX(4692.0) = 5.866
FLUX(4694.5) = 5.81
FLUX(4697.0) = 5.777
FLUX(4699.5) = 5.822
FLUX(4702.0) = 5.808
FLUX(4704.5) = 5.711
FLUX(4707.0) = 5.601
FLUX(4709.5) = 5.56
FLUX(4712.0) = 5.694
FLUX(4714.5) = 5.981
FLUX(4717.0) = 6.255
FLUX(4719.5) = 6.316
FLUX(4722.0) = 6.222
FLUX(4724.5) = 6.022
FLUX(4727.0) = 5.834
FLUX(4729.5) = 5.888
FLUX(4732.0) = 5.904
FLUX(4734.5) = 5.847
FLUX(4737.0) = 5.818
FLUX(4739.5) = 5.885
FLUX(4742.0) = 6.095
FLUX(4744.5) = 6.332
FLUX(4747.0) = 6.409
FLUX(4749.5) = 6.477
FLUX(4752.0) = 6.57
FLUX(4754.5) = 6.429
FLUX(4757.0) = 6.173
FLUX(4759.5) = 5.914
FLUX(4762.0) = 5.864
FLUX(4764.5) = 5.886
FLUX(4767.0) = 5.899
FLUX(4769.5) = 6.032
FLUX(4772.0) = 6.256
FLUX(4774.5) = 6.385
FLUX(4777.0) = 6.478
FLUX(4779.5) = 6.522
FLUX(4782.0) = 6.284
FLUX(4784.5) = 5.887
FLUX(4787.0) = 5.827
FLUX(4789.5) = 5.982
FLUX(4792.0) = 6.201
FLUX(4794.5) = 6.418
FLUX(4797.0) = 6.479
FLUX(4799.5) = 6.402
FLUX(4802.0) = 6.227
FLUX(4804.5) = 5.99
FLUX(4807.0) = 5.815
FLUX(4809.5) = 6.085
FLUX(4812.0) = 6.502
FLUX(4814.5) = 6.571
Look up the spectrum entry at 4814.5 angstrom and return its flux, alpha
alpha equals 6.571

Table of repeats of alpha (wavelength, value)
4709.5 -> 5.56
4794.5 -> 6.418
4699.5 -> 5.822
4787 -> 5.827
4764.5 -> 5.886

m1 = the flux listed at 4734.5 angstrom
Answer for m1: 5.847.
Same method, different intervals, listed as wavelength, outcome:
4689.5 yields 5.843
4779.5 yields 6.522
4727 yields 5.834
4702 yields 5.808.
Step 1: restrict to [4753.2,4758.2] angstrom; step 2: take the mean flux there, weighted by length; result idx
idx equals 6.3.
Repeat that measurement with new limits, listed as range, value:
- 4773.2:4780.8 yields 6.46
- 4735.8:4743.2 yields 5.93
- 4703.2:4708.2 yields 5.66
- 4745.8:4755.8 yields 6.47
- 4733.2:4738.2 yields 5.83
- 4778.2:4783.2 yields 6.4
